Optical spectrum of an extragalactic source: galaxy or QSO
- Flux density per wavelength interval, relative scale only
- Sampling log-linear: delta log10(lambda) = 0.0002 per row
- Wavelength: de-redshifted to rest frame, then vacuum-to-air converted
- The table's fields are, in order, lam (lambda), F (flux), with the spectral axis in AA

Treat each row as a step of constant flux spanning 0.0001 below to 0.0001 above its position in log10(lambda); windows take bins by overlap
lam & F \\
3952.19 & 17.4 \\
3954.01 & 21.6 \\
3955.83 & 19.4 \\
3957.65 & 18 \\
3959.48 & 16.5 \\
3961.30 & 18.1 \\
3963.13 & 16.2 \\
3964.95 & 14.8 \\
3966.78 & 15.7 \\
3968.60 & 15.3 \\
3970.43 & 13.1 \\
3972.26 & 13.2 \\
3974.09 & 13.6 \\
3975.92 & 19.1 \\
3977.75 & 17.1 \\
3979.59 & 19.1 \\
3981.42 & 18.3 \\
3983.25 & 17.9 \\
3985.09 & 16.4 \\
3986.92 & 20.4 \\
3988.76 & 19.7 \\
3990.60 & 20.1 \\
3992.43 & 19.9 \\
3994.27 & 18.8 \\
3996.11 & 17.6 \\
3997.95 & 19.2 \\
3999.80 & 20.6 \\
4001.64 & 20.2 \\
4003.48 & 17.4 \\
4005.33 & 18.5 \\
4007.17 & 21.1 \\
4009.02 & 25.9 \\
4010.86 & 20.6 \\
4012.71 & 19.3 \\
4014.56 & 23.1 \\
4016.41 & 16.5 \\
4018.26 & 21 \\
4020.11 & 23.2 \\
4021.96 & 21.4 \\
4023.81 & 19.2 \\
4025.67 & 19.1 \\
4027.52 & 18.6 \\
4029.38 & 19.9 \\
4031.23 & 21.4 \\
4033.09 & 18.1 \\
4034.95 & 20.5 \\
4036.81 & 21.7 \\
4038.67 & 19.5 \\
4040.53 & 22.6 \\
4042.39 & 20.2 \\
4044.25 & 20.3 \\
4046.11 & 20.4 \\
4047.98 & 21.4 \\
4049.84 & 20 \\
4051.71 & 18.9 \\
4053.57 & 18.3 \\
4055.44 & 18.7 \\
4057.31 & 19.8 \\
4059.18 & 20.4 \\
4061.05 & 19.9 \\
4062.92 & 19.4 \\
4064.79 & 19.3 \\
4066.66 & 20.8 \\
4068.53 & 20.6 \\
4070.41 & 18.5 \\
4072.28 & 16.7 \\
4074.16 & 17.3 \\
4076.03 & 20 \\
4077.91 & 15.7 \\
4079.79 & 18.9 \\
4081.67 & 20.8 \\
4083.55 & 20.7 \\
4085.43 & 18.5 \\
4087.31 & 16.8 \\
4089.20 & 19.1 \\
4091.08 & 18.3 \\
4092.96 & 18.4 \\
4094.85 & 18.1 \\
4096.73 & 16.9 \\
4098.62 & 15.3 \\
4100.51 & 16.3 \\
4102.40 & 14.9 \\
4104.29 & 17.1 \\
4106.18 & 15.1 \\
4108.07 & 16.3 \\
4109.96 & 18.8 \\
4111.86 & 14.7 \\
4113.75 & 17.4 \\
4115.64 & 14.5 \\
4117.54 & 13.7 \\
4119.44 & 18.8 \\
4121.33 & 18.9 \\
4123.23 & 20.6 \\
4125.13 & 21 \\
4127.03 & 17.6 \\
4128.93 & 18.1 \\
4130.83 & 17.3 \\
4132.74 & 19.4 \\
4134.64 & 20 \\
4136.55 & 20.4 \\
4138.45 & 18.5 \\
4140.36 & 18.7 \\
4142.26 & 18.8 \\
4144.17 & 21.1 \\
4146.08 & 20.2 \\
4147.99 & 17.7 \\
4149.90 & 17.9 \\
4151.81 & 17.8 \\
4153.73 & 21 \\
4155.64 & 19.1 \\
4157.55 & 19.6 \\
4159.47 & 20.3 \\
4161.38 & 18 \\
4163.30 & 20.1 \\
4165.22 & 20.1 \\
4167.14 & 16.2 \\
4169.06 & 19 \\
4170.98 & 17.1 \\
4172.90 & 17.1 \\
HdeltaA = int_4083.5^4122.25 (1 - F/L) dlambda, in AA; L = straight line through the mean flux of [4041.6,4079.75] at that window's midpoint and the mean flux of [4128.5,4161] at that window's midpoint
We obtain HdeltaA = 4.5 AA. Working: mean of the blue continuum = 19.3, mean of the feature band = 17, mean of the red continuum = 19.2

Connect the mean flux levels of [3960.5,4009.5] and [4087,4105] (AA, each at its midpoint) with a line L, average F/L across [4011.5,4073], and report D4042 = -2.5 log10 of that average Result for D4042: -0.141 mag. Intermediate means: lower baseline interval 18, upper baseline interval 17.1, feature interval 20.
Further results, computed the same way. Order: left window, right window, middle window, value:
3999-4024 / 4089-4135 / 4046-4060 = -0.02 mag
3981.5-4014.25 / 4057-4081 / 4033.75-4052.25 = -0.07 mag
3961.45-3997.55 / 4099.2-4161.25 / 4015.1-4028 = -0.15 mag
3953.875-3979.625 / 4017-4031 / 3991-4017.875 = -0.05 mag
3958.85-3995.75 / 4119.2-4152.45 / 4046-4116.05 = 0.01 mag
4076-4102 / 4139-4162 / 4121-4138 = -0.03 mag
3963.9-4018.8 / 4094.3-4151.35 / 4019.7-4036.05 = -0.10 mag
